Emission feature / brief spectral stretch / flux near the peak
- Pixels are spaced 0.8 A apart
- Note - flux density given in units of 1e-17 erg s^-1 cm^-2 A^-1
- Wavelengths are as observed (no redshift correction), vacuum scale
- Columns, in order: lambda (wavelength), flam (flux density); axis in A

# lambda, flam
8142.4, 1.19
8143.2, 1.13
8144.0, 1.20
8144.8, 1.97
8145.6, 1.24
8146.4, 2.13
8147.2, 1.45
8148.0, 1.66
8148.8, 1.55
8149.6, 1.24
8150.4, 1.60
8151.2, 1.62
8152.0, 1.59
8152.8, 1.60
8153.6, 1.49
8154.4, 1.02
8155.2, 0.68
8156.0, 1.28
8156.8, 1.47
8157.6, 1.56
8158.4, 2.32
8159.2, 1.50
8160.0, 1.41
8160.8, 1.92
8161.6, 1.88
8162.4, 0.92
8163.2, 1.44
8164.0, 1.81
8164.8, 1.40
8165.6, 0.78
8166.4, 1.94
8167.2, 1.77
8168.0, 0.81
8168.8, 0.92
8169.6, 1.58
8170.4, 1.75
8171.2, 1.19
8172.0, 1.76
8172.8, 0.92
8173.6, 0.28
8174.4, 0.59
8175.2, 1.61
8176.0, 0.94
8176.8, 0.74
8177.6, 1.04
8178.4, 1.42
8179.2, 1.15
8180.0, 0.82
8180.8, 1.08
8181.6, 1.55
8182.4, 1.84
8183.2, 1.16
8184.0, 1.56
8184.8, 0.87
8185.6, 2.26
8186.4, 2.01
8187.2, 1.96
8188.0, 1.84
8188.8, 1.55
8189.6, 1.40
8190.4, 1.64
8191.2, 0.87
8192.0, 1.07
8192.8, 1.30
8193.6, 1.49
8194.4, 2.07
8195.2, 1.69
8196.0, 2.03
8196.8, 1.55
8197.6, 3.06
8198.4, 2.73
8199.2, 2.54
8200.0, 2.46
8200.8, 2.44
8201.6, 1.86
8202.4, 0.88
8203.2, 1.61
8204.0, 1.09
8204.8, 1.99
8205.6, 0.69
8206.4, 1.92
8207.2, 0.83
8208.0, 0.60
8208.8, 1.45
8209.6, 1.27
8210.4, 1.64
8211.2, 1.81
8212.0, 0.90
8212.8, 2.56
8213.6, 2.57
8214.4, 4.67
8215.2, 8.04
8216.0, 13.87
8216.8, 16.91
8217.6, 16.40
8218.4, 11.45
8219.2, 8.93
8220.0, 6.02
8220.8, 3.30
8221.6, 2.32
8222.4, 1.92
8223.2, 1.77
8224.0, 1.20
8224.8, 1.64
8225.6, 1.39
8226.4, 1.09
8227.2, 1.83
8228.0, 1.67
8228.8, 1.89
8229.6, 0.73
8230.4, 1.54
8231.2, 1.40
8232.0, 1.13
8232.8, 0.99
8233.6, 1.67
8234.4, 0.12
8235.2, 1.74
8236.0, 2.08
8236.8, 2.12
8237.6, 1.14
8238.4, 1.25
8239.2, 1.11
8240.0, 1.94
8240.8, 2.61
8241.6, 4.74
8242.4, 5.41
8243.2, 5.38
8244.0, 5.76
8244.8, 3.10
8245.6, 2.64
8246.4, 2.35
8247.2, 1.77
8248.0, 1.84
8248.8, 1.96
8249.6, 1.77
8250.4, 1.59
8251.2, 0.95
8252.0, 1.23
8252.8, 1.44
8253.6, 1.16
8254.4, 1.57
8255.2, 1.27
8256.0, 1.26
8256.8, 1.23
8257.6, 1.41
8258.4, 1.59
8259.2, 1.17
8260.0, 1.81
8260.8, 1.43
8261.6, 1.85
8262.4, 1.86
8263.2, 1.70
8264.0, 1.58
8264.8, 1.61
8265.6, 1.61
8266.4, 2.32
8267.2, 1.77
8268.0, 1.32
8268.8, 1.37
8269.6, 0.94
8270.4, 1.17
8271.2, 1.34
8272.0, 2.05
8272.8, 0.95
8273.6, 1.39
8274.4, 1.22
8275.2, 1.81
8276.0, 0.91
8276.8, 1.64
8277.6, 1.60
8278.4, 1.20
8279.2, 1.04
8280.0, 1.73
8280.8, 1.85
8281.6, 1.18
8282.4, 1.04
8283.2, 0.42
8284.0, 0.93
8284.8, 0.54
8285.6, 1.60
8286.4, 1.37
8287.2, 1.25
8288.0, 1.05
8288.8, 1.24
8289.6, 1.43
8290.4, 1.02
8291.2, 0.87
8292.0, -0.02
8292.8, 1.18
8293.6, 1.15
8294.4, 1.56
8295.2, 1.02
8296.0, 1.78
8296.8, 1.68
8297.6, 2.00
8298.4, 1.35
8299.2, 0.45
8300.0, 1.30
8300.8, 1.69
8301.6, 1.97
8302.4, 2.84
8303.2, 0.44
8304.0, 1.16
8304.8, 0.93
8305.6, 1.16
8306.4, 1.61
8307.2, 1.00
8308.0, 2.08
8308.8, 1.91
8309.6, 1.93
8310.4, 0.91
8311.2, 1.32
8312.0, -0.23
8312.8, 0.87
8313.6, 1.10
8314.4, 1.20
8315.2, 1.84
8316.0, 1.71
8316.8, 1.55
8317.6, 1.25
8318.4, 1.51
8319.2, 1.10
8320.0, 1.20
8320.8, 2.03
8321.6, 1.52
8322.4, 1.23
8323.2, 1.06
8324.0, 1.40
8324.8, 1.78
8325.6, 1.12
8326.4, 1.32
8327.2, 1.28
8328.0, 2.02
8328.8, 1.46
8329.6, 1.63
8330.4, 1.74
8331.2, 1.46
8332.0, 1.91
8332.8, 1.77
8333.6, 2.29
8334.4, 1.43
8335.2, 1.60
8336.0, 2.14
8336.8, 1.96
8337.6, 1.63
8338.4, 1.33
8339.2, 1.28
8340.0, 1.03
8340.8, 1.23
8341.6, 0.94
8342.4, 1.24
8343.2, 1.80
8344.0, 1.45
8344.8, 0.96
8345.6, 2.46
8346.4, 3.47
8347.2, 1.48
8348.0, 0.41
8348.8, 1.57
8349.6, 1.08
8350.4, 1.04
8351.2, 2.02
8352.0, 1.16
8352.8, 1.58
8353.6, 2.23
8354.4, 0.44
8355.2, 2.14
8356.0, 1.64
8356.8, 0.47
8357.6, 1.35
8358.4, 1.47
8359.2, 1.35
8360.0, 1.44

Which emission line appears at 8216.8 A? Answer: H-alpha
